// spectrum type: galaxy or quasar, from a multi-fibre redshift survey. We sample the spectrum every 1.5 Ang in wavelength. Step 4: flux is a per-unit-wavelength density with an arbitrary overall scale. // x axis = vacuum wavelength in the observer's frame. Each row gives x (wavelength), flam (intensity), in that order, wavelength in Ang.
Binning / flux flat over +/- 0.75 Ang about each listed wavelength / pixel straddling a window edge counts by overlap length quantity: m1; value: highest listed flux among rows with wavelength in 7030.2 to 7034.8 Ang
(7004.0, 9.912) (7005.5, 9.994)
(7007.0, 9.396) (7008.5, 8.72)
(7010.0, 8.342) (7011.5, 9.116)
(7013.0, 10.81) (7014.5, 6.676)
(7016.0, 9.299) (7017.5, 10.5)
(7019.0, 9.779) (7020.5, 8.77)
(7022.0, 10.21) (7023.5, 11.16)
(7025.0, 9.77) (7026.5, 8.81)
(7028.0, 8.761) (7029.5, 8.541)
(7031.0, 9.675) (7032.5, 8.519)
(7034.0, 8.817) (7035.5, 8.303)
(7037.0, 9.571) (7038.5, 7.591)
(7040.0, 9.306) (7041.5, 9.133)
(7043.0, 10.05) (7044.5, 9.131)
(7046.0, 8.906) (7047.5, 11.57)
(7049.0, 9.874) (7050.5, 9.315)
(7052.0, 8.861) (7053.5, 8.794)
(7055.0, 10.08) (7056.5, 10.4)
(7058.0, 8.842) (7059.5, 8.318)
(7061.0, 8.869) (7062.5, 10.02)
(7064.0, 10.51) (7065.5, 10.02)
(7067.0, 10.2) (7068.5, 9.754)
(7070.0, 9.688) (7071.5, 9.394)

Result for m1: 9.675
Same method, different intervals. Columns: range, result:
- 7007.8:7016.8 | 10.81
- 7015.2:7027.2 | 11.16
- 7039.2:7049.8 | 11.57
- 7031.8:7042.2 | 9.571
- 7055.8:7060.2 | 10.4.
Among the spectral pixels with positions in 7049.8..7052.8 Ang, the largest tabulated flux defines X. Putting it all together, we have 9.315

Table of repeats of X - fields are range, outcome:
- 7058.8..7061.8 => 8.869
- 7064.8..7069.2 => 10.2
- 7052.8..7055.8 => 10.08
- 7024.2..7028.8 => 9.77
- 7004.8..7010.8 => 9.994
